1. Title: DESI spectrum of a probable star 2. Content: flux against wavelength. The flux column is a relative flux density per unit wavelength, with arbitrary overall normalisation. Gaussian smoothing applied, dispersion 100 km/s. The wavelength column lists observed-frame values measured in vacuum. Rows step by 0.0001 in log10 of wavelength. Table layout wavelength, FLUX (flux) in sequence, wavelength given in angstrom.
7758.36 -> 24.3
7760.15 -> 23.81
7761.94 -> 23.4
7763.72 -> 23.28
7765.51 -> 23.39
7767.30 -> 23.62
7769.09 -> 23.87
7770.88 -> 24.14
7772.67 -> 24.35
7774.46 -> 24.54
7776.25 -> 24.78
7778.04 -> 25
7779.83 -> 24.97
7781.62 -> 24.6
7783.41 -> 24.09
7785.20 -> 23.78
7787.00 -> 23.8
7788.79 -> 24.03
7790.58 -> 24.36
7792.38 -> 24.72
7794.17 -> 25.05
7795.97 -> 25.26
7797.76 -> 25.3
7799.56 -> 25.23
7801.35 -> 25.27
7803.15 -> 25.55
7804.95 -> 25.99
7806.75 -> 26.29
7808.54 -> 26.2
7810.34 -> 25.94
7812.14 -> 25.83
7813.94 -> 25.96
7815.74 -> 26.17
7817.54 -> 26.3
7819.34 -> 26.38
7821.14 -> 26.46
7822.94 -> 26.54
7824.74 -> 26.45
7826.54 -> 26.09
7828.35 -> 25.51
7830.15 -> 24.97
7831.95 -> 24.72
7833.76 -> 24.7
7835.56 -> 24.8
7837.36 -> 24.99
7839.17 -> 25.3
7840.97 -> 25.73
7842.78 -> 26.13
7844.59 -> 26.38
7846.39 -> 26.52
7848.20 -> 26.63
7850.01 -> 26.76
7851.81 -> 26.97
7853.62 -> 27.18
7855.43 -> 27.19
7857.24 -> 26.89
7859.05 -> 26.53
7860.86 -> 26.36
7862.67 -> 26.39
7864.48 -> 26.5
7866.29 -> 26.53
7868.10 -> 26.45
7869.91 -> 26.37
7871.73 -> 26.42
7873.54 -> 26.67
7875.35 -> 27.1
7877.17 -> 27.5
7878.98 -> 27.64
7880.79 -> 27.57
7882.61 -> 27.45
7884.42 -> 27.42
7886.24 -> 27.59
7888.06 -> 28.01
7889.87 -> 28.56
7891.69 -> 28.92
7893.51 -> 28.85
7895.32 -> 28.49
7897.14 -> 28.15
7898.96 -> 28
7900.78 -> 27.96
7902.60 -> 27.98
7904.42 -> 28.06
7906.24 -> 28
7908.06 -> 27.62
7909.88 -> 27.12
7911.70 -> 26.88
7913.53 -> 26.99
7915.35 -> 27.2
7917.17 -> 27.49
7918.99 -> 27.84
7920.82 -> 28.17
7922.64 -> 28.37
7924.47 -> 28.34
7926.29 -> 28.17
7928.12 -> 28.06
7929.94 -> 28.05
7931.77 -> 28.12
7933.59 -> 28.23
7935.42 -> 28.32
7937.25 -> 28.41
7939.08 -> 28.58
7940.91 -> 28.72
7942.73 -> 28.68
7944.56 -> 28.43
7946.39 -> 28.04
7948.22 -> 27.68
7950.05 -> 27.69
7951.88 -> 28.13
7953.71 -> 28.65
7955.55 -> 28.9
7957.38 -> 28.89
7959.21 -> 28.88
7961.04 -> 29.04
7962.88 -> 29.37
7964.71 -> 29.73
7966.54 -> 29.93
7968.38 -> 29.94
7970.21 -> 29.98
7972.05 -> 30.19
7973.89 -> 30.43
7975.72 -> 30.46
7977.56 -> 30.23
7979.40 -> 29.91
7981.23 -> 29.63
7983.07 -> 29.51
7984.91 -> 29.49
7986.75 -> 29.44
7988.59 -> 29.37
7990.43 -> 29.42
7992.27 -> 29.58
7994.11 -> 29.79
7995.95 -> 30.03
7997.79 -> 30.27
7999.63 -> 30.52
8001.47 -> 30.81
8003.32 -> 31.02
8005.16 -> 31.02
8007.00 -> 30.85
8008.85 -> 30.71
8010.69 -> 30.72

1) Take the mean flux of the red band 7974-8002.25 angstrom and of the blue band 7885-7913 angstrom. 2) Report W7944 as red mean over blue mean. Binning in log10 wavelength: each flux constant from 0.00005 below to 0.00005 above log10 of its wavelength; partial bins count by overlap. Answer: 1.07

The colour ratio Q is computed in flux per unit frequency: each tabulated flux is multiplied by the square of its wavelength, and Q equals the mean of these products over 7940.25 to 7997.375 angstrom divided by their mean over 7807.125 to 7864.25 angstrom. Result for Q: 1.16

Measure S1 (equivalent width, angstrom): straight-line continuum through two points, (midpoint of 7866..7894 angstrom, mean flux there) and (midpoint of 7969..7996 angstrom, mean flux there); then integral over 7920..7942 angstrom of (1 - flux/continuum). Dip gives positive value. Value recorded 0.3 angstrom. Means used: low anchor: 27.4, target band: 28.3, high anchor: 29.8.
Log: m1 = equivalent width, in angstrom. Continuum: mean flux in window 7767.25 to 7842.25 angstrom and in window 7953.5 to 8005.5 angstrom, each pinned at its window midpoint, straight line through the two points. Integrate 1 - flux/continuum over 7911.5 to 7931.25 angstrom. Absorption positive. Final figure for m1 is 0.3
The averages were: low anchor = 25.2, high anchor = 29.8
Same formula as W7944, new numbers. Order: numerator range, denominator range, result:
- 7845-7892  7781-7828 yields 1.06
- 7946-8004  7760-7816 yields 1.19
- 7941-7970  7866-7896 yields 1.05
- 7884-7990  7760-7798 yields 1.18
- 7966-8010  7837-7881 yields 1.13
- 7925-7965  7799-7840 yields 1.11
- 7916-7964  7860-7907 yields 1.03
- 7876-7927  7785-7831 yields 1.09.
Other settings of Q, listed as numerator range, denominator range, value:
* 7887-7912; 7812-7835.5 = 1.11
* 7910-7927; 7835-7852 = 1.08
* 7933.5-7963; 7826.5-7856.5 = 1.13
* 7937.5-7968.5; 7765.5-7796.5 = 1.23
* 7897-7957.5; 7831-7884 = 1.08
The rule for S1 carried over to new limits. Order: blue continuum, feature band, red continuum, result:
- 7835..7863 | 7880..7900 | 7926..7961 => -0.65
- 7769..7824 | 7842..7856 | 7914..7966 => -0.18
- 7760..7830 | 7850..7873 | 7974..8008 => 0.09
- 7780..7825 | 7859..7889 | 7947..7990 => 0.14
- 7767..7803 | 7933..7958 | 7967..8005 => 0.47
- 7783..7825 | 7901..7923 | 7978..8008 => 0.35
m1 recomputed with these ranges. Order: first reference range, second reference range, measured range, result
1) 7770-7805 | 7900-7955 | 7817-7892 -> -0.73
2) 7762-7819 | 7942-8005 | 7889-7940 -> -0.05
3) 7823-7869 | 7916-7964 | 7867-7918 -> -0.68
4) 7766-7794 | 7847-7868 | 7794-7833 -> -0.70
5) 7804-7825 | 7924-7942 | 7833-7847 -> 0.58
